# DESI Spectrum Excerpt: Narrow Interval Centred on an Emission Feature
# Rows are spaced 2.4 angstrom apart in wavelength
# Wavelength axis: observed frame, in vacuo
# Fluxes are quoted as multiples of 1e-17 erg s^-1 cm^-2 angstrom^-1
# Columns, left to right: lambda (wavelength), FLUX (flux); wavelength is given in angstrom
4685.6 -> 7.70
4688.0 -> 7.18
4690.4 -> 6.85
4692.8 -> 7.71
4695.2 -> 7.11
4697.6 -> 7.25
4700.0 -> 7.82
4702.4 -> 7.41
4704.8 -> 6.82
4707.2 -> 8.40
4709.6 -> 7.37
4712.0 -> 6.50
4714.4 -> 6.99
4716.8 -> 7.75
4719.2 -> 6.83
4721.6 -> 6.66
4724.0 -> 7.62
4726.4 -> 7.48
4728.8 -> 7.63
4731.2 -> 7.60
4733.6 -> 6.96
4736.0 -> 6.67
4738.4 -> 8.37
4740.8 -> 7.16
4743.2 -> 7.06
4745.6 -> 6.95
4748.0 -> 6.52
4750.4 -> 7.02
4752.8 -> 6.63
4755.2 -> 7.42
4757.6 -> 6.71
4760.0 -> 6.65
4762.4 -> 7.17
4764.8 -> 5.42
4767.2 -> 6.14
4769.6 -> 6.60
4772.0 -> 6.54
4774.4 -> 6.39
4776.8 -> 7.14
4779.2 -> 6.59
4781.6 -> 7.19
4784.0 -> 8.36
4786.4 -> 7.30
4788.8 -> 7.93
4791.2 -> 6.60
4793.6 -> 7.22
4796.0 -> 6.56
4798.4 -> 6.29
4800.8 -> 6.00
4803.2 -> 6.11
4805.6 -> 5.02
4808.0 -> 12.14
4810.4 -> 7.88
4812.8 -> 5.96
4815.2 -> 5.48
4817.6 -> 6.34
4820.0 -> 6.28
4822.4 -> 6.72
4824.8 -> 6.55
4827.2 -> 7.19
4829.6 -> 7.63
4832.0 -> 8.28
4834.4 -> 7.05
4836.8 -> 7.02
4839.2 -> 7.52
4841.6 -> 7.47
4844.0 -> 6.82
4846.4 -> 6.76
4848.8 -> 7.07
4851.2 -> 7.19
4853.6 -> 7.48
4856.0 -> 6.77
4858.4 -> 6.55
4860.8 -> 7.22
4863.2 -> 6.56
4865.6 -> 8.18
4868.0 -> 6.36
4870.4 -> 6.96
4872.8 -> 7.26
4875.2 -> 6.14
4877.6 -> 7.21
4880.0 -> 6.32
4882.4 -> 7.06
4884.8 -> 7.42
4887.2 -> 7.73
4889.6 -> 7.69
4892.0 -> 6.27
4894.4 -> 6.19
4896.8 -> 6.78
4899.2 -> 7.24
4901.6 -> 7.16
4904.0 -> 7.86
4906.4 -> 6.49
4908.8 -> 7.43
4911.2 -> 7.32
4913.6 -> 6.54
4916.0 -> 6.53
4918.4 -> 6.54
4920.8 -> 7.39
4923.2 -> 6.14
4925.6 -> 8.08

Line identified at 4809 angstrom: H-gamma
